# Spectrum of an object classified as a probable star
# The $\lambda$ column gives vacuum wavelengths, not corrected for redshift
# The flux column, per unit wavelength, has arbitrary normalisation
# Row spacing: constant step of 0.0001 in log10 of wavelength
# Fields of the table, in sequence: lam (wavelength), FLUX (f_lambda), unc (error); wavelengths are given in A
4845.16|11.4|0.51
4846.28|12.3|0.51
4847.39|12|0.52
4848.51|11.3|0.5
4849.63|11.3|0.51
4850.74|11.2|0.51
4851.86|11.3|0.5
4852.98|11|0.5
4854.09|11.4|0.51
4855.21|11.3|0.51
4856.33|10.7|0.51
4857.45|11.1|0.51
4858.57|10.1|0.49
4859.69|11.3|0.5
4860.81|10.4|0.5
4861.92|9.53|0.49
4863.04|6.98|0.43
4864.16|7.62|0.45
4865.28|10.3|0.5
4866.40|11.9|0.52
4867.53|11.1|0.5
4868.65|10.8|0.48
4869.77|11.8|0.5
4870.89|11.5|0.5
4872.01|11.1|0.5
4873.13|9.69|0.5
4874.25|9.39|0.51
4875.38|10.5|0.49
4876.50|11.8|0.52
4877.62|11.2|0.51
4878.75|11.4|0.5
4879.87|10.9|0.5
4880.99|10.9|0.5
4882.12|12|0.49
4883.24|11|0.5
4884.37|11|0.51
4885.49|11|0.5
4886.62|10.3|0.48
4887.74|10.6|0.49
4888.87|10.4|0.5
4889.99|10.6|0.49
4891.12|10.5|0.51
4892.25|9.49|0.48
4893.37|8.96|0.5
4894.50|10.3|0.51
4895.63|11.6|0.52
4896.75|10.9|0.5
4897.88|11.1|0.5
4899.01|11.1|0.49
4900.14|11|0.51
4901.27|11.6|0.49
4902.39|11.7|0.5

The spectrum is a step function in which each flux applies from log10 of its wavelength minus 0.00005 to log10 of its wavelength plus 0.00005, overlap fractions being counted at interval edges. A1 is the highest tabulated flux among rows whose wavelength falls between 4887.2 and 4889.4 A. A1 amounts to 10.6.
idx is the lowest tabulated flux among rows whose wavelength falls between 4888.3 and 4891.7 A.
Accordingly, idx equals 10.4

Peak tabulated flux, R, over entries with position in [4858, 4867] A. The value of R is 11.9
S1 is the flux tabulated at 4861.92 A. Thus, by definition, 9.53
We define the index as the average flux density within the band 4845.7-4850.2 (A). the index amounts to 11.7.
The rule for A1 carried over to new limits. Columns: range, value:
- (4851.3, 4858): 11.4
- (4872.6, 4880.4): 11.8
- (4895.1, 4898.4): 11.6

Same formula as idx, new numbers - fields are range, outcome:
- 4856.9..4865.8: 6.98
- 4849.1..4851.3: 11.2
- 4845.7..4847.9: 12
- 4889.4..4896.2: 8.96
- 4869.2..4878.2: 9.39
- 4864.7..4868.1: 10.3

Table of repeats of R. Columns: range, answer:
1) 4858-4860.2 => 11.3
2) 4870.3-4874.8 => 11.5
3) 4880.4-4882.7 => 12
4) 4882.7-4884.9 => 11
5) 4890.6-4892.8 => 10.5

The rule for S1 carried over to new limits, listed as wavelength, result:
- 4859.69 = 11.3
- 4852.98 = 11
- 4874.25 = 9.39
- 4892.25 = 9.49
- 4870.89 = 11.5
